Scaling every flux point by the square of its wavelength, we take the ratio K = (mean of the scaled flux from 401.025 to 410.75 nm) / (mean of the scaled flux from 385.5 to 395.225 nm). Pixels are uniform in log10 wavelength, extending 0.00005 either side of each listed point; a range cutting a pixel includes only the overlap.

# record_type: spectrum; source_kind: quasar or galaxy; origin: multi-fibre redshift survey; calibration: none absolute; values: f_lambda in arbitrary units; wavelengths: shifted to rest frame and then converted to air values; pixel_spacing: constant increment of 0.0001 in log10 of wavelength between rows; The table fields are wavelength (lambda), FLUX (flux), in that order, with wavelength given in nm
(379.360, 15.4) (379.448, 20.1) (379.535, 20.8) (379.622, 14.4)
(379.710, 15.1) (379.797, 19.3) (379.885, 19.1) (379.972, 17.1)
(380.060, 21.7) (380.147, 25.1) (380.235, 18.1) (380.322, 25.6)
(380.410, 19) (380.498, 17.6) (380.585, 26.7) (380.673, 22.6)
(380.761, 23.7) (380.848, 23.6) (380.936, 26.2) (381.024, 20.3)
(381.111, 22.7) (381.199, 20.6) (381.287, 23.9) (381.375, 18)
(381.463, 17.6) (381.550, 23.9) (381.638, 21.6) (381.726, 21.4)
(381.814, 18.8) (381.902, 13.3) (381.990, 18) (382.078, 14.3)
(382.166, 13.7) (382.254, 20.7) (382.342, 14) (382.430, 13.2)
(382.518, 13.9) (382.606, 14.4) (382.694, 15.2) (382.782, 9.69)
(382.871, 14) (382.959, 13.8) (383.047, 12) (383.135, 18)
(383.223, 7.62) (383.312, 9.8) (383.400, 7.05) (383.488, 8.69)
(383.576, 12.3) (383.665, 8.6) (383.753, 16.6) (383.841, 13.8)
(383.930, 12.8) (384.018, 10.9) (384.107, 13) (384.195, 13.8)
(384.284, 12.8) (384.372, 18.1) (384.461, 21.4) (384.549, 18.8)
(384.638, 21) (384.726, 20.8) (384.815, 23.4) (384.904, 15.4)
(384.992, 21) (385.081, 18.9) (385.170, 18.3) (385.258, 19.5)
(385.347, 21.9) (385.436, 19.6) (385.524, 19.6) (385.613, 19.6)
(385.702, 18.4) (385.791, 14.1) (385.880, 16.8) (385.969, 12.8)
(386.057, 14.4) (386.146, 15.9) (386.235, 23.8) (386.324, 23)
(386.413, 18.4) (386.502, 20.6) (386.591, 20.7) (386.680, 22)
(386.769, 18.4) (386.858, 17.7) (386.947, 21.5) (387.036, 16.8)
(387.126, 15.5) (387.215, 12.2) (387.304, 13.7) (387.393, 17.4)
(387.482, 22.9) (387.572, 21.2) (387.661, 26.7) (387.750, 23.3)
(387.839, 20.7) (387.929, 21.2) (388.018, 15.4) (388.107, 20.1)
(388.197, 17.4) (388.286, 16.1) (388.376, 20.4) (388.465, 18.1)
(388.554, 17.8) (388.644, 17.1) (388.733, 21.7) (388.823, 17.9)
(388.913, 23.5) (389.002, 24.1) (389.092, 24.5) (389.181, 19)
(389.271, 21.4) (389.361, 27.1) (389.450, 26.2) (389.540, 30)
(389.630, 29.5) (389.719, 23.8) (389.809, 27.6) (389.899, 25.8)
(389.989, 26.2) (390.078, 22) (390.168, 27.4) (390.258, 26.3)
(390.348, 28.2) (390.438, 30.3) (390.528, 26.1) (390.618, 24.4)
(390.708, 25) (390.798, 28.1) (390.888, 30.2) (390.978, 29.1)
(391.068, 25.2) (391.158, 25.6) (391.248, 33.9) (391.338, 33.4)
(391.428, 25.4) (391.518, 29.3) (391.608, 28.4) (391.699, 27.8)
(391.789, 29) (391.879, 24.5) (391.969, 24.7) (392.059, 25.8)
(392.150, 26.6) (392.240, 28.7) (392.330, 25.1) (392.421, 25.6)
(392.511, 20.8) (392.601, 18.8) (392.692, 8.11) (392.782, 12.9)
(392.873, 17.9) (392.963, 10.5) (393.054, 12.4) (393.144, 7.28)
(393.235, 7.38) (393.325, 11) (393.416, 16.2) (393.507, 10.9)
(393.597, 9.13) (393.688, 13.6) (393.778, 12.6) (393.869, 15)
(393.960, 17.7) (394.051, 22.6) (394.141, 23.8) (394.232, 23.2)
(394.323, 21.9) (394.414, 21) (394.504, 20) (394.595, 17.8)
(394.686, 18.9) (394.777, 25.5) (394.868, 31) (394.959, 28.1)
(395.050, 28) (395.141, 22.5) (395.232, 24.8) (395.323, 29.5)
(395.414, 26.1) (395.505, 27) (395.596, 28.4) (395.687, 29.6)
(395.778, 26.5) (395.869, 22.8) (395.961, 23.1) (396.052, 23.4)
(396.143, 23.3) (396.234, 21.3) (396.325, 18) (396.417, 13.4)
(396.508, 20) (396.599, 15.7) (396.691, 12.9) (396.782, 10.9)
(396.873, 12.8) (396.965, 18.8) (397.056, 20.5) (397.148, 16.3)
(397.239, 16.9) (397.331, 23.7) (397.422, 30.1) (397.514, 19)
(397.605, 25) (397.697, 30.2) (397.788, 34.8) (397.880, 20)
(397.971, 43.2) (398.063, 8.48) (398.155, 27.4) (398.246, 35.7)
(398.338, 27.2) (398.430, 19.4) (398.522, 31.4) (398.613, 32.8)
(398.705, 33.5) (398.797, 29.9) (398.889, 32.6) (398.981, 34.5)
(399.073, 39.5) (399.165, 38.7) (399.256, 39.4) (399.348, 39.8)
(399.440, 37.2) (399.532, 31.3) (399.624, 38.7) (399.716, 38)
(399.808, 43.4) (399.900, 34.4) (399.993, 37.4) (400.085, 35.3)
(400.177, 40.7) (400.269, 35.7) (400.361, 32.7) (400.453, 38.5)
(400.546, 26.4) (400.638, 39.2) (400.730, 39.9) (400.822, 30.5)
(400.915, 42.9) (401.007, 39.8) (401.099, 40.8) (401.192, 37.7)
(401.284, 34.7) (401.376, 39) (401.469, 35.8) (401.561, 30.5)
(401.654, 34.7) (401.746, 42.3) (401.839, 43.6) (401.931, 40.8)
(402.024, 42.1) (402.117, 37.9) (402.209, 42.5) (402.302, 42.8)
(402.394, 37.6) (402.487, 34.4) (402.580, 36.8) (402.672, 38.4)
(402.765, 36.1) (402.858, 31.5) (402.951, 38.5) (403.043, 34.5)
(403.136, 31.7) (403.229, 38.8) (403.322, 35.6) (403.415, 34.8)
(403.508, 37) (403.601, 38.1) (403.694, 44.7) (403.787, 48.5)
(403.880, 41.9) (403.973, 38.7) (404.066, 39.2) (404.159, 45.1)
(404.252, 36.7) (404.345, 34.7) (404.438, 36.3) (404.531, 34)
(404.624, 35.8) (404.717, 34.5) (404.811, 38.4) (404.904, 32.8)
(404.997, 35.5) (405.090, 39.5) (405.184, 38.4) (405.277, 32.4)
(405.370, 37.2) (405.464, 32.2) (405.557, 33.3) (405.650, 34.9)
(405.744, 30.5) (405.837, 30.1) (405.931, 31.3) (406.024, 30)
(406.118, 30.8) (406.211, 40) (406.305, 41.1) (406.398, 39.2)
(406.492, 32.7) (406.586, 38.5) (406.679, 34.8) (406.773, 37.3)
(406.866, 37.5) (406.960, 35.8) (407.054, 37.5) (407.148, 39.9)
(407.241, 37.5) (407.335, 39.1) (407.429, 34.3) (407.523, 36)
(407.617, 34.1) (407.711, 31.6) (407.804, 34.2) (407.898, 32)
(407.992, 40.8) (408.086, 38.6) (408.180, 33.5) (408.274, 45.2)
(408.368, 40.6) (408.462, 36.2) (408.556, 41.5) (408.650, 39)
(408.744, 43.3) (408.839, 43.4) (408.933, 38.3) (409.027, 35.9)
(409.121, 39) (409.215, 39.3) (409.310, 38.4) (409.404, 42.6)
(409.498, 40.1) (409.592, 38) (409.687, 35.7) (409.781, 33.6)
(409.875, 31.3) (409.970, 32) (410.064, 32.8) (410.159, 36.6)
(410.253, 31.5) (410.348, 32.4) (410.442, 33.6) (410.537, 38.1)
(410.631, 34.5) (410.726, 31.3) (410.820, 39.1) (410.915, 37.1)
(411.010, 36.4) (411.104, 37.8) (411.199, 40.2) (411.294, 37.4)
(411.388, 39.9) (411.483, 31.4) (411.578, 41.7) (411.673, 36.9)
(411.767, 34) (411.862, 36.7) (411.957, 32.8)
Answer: 1.87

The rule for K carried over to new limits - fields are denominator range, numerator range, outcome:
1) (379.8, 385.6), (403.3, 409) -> 2.38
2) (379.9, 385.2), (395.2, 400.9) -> 1.78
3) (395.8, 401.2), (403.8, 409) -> 1.31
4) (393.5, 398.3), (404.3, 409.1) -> 1.74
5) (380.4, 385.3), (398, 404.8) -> 2.36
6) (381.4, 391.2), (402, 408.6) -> 2.10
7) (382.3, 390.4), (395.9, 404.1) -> 1.87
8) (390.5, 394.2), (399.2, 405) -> 1.86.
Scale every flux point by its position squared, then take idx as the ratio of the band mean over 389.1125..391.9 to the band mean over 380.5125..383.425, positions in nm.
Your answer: 1.62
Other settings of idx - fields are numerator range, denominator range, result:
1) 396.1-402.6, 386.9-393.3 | 1.47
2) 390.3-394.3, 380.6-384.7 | 1.39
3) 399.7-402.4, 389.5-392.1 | 1.46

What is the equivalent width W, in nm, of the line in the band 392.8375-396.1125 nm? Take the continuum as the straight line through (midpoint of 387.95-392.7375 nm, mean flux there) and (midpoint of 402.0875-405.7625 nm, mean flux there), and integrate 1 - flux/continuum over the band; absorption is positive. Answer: 0.95 nm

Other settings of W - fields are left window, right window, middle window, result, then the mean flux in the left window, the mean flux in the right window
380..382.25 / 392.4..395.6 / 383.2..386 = 0.59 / 20.7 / 19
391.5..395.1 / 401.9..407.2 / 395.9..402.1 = -0.36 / 19.9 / 36.9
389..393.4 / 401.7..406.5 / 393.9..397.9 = 0.86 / 23.8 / 37.1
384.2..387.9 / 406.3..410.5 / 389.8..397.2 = 0.80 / 19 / 37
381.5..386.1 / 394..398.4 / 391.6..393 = -0.09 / 15.9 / 23.1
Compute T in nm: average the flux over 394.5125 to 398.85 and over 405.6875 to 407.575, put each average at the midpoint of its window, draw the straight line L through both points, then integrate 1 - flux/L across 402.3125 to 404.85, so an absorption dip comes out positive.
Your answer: -0.44 nm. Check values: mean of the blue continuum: 23.9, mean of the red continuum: 35.7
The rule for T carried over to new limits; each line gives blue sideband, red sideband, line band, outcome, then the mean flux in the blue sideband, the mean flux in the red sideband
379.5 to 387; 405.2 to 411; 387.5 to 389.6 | 0.03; 17.7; 36.2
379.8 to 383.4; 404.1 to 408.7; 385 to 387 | 0.22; 18.1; 36.2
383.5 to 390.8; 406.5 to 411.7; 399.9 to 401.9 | -0.42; 20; 37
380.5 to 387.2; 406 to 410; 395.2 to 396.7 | 0.24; 17.4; 37.3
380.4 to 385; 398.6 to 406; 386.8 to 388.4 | 0.22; 16.8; 36.8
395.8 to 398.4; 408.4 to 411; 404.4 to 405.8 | -0.16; 22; 36.8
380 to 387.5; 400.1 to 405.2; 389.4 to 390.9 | -0.15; 17.6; 37.6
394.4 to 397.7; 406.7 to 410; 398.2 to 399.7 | -0.47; 22.1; 37.5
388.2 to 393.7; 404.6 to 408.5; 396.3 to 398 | 0.42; 22.5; 35.8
